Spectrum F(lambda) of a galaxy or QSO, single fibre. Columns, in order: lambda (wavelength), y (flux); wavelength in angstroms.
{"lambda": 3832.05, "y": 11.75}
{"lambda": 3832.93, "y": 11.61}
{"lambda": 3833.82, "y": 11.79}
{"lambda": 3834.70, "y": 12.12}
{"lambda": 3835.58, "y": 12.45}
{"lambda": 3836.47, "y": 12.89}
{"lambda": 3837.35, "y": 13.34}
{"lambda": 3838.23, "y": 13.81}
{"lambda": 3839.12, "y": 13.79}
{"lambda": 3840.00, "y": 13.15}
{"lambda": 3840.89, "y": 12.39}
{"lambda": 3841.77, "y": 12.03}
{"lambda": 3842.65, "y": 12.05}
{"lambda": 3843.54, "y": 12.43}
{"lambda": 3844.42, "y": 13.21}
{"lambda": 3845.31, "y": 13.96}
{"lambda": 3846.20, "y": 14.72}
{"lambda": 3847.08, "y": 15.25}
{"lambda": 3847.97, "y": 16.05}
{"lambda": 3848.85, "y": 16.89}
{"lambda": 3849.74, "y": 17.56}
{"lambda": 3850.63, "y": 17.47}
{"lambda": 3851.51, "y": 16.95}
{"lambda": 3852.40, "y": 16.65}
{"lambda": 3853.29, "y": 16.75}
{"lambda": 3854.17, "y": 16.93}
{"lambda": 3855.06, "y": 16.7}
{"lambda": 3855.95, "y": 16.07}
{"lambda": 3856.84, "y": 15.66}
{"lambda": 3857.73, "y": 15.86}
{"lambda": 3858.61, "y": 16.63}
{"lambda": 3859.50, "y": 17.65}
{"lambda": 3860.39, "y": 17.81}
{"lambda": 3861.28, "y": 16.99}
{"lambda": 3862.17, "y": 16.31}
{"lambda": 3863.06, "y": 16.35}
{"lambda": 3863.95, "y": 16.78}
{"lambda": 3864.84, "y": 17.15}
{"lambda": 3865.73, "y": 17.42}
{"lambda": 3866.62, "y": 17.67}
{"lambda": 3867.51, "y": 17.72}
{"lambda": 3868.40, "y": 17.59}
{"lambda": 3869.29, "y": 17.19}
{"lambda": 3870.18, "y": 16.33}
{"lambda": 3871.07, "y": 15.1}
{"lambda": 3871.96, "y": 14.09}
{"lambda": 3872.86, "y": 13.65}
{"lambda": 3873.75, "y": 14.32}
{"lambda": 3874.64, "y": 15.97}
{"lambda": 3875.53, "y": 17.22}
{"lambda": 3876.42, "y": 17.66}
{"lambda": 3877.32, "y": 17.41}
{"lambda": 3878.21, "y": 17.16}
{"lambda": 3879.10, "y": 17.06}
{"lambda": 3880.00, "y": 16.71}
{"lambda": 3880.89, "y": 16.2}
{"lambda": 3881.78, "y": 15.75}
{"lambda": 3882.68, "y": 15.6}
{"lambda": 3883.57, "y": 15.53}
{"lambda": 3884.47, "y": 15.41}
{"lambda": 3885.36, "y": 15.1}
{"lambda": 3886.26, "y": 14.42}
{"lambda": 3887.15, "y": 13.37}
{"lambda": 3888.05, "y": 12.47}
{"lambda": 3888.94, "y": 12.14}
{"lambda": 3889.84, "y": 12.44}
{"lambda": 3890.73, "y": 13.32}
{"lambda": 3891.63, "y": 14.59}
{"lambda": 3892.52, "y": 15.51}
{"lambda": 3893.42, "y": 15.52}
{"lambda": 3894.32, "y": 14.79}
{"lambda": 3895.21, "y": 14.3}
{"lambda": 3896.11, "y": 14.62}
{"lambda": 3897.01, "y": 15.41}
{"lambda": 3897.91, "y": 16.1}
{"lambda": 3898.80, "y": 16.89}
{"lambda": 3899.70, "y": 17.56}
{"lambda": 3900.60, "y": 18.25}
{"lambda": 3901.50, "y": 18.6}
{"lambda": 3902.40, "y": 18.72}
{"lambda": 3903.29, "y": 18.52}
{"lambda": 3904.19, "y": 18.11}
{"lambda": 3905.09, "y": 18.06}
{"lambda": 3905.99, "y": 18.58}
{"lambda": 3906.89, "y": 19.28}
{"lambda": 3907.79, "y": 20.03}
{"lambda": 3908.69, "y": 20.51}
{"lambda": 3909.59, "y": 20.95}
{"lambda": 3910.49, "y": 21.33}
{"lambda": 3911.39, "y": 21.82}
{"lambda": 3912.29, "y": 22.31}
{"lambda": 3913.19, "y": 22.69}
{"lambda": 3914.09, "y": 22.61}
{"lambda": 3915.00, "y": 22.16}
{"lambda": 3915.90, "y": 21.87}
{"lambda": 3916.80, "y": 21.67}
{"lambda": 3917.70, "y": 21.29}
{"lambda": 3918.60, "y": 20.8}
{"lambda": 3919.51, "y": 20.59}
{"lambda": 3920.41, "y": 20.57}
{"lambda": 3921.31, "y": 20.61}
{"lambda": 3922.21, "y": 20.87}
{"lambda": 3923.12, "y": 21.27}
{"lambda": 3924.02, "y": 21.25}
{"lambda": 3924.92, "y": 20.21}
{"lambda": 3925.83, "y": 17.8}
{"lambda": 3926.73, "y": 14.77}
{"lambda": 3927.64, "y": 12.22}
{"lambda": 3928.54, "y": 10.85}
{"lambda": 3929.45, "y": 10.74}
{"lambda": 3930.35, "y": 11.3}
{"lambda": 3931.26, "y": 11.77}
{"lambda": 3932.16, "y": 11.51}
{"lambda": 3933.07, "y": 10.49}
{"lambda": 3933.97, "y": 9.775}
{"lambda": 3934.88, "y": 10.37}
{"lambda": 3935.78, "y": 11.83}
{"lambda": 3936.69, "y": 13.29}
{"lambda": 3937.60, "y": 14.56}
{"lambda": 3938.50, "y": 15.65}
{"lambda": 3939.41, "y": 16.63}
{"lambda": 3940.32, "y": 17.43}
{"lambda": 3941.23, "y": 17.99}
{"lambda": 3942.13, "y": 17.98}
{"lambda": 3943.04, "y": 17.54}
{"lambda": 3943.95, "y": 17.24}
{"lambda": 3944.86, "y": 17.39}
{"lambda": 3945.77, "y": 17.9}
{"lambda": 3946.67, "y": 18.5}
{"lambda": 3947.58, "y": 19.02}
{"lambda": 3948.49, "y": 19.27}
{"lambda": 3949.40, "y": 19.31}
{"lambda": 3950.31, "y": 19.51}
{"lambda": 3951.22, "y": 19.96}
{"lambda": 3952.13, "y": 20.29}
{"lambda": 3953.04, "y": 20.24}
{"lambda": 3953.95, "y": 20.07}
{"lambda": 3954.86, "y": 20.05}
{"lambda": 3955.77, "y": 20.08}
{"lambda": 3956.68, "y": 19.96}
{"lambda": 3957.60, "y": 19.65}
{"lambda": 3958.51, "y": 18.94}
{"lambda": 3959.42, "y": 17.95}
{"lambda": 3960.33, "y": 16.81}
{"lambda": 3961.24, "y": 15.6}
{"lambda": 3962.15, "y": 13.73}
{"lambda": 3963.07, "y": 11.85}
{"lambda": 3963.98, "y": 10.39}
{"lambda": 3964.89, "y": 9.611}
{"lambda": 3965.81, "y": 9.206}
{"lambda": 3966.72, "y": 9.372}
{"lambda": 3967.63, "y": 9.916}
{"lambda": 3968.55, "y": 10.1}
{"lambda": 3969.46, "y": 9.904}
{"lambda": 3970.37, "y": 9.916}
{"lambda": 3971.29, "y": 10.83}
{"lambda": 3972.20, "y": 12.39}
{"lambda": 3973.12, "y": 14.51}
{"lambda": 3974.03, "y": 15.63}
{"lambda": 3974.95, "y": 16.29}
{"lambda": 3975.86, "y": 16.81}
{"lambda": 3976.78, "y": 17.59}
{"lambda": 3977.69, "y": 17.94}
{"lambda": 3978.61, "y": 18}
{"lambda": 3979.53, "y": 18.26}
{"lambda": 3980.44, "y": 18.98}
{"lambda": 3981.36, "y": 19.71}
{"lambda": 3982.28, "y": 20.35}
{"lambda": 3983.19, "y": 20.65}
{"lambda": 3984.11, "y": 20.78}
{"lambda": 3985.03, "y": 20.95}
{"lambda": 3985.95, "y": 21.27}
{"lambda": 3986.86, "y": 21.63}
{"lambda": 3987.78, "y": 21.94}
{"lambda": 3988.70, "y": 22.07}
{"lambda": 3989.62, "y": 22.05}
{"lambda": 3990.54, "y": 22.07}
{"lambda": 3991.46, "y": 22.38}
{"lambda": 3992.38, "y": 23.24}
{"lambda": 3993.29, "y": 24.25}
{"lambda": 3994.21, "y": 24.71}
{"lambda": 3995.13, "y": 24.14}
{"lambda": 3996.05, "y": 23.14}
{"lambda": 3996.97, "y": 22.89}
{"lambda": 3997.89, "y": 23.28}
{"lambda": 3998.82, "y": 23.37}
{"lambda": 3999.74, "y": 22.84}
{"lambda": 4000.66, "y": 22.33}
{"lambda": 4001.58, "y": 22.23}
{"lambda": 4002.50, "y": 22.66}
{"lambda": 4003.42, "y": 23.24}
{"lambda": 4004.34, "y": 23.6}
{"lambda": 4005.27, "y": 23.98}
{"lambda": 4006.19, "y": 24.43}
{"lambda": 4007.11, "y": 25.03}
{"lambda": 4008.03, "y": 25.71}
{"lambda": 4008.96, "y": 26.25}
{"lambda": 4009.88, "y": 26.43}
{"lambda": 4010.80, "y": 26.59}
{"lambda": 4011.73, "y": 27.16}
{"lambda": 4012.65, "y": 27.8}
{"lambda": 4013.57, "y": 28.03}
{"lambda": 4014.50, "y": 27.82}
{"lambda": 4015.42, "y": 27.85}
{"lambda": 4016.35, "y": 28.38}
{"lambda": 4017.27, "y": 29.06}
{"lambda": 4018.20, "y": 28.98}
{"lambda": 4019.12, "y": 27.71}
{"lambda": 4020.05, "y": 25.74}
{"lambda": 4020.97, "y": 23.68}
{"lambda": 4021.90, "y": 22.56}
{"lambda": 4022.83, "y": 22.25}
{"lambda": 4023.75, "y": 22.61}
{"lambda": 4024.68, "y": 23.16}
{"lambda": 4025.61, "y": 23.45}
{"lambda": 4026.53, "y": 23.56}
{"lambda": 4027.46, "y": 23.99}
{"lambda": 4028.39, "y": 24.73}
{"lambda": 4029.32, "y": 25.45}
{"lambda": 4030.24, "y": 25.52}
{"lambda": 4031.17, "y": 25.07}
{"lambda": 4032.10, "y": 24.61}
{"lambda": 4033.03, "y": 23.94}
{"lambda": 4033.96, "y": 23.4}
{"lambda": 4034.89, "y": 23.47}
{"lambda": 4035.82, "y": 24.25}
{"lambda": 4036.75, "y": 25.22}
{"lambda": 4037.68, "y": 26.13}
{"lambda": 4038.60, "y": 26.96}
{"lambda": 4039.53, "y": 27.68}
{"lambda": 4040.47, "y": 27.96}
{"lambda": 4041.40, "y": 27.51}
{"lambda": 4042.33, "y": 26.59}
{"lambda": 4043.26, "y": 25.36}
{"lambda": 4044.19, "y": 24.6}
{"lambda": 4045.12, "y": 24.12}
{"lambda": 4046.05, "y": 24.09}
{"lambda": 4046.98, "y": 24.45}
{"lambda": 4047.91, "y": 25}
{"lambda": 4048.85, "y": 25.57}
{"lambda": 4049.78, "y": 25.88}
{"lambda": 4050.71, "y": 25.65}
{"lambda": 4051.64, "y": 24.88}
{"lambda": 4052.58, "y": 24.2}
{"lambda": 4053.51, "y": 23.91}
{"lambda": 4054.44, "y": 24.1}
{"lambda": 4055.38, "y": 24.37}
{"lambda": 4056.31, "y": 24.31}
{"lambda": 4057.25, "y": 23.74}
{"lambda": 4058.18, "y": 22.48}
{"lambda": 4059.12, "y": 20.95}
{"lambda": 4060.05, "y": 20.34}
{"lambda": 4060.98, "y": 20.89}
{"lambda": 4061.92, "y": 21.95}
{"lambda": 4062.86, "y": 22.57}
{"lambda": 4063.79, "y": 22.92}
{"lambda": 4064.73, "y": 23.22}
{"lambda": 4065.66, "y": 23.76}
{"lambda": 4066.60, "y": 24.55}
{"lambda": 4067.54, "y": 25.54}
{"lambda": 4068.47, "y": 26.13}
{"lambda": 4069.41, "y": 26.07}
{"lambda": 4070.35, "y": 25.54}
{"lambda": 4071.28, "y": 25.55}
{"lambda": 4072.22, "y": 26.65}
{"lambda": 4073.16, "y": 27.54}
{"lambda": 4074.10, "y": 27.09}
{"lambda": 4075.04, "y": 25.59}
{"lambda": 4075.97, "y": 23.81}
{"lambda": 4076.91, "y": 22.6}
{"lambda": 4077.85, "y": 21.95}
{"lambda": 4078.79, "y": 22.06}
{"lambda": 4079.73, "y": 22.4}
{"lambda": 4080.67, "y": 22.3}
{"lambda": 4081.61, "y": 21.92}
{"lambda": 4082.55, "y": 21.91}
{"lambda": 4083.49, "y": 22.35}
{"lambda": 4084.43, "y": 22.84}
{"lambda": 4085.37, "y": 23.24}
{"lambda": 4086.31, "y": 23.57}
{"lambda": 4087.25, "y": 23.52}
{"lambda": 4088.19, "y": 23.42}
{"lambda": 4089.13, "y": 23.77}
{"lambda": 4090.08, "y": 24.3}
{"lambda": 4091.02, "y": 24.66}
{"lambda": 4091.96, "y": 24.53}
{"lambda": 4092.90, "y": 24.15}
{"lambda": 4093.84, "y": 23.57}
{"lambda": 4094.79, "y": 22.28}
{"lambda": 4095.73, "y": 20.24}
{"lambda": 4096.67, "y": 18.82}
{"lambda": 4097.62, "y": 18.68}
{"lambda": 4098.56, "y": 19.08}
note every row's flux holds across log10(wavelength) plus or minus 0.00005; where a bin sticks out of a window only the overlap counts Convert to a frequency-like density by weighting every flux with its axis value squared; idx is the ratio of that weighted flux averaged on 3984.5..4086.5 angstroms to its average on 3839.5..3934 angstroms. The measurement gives 1.58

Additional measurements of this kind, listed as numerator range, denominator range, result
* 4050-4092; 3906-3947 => 1.46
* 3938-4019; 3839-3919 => 1.25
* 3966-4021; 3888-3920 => 1.23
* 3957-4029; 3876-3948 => 1.28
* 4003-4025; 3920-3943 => 1.76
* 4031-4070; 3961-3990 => 1.60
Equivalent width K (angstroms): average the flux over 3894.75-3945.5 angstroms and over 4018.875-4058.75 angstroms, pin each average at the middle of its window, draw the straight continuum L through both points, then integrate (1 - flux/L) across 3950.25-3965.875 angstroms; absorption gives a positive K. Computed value 2.1 angstroms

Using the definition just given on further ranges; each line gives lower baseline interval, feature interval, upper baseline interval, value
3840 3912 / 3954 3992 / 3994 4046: 9.3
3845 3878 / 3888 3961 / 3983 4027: 8.5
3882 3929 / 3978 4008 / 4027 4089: -1.0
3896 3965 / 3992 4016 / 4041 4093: -4.2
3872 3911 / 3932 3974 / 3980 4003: 9.6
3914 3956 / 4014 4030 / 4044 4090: -2.8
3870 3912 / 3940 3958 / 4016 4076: 0.6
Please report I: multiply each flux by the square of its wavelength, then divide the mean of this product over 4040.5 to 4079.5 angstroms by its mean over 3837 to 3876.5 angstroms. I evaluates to 1.72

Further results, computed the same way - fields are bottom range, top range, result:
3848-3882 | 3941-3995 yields 1.12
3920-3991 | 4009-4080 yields 1.57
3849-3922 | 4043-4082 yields 1.52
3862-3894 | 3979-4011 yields 1.54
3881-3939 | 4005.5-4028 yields 1.62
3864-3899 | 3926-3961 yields 1.08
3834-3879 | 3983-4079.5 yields 1.71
